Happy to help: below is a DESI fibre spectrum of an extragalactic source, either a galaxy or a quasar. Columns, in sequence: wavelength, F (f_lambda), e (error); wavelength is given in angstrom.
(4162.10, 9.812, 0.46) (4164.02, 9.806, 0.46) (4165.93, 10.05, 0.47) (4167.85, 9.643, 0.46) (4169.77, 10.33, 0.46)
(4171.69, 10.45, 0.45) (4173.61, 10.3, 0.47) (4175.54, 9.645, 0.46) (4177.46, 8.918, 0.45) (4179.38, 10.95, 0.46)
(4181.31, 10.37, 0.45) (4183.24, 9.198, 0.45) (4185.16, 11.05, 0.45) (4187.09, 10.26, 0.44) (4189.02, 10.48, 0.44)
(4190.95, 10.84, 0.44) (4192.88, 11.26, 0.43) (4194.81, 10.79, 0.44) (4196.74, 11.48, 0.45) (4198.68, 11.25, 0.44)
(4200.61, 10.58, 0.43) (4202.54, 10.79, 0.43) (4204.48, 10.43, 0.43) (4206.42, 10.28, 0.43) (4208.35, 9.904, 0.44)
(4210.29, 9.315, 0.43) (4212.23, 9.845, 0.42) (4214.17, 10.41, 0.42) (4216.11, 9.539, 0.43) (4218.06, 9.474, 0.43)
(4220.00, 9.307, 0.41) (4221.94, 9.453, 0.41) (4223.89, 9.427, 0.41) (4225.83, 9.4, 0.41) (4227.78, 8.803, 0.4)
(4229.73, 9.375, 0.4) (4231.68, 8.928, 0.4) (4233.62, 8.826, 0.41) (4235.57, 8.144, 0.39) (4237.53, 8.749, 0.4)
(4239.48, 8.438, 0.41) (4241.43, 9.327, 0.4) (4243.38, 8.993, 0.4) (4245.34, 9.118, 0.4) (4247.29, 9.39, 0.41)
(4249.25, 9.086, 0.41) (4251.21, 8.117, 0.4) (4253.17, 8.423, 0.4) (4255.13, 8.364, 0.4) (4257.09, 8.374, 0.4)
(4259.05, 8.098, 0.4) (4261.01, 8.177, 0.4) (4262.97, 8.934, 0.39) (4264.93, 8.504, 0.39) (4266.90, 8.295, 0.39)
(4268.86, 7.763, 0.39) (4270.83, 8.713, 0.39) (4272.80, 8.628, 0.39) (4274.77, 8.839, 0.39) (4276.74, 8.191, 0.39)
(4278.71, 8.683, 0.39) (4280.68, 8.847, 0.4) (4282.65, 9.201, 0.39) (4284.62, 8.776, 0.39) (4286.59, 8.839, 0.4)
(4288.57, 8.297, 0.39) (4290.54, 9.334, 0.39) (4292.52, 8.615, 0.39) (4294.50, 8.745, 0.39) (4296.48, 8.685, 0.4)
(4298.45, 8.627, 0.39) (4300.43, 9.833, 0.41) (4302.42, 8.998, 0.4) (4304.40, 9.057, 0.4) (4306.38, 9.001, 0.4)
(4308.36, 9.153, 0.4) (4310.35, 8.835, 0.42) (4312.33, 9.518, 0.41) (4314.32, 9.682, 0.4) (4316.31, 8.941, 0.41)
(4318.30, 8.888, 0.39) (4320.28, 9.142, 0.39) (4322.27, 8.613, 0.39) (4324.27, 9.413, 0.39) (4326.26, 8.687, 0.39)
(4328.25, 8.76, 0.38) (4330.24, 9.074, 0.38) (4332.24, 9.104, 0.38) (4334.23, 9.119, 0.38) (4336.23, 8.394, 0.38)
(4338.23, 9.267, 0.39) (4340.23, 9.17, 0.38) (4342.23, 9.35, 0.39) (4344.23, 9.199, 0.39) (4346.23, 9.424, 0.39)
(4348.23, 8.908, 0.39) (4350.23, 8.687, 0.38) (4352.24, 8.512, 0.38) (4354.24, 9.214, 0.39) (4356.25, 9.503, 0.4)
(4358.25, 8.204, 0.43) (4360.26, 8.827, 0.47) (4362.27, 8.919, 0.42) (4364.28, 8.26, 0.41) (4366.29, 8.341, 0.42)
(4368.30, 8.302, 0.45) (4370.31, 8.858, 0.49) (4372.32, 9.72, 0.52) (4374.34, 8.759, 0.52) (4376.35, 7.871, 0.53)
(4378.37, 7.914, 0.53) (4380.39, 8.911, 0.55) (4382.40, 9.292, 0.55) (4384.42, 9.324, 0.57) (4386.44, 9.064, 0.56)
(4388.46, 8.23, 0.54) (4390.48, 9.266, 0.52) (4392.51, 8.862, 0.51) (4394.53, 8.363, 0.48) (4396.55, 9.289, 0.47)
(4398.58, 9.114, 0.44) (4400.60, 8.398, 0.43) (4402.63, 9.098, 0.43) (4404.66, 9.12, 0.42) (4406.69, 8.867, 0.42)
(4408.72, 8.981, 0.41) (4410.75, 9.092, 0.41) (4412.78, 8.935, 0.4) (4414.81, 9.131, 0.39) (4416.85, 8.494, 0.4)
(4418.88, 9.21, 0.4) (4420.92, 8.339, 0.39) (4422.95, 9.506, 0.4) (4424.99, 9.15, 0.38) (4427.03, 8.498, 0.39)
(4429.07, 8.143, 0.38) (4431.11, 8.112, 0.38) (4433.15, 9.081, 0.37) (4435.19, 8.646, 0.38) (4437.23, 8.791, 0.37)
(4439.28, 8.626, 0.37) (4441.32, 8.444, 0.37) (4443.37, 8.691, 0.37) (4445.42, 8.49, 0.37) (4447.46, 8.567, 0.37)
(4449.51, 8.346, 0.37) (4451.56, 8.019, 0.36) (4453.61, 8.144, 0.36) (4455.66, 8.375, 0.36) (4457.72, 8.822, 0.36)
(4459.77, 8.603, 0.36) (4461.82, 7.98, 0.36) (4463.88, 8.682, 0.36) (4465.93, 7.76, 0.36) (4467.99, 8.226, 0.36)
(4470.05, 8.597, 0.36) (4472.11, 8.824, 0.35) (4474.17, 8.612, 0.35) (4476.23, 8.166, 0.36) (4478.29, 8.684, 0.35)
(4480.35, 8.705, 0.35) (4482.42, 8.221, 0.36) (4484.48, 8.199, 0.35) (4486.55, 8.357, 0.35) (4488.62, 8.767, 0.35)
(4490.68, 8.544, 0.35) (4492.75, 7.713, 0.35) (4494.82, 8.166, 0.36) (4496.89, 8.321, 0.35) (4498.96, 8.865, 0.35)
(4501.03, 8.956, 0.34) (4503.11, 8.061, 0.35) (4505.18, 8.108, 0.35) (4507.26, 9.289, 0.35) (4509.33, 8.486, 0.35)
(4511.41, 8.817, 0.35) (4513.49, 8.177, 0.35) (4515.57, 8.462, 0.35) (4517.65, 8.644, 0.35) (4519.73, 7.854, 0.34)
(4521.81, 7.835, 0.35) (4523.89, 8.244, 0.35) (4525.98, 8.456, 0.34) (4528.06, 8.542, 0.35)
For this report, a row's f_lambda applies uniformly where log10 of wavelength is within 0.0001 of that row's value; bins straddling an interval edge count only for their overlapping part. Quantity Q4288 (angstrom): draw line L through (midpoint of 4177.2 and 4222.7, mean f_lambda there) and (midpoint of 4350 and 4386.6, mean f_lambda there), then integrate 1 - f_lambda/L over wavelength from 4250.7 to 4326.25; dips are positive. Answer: 5.6 angstrom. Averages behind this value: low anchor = 10.3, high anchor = 8.76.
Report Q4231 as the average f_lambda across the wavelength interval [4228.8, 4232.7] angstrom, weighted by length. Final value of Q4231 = 9.16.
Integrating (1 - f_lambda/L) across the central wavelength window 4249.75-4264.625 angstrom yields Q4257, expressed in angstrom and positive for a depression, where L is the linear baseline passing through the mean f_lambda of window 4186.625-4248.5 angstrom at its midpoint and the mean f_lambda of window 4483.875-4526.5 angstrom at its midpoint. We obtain 1.8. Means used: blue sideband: 9.76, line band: 8.39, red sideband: 8.4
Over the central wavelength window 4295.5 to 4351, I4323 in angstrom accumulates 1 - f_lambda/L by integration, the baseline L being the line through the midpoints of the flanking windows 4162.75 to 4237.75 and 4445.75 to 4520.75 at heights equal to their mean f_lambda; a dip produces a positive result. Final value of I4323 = 1.4 angstrom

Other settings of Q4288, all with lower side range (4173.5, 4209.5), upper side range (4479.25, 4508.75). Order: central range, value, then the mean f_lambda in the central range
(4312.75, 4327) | 0.8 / 9.07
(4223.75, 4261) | 4.9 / 8.78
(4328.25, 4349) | 0.9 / 9.09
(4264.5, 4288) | 3.1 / 8.6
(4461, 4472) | 0.4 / 8.3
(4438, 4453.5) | 0.6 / 8.44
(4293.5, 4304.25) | 0.8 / 8.98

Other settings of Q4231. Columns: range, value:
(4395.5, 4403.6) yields 8.97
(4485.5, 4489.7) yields 8.56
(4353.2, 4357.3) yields 9.35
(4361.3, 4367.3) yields 8.51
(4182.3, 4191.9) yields 10.4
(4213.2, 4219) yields 9.8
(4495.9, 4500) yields 8.6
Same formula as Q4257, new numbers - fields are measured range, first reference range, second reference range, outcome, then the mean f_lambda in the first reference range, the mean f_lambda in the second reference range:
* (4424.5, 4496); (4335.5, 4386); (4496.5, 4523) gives 1.2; 8.85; 8.45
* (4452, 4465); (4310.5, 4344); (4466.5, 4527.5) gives 0.2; 9.07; 8.42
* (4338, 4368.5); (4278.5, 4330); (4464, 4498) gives -0.3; 8.98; 8.38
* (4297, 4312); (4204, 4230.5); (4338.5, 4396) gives 0.1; 9.63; 8.84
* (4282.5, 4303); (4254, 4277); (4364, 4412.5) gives -0.9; 8.41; 8.82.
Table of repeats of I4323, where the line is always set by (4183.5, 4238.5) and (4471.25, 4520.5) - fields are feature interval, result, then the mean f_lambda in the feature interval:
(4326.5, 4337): 0.5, 8.89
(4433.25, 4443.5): 0.1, 8.67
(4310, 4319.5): 0.2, 9.2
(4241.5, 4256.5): 1.4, 8.8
